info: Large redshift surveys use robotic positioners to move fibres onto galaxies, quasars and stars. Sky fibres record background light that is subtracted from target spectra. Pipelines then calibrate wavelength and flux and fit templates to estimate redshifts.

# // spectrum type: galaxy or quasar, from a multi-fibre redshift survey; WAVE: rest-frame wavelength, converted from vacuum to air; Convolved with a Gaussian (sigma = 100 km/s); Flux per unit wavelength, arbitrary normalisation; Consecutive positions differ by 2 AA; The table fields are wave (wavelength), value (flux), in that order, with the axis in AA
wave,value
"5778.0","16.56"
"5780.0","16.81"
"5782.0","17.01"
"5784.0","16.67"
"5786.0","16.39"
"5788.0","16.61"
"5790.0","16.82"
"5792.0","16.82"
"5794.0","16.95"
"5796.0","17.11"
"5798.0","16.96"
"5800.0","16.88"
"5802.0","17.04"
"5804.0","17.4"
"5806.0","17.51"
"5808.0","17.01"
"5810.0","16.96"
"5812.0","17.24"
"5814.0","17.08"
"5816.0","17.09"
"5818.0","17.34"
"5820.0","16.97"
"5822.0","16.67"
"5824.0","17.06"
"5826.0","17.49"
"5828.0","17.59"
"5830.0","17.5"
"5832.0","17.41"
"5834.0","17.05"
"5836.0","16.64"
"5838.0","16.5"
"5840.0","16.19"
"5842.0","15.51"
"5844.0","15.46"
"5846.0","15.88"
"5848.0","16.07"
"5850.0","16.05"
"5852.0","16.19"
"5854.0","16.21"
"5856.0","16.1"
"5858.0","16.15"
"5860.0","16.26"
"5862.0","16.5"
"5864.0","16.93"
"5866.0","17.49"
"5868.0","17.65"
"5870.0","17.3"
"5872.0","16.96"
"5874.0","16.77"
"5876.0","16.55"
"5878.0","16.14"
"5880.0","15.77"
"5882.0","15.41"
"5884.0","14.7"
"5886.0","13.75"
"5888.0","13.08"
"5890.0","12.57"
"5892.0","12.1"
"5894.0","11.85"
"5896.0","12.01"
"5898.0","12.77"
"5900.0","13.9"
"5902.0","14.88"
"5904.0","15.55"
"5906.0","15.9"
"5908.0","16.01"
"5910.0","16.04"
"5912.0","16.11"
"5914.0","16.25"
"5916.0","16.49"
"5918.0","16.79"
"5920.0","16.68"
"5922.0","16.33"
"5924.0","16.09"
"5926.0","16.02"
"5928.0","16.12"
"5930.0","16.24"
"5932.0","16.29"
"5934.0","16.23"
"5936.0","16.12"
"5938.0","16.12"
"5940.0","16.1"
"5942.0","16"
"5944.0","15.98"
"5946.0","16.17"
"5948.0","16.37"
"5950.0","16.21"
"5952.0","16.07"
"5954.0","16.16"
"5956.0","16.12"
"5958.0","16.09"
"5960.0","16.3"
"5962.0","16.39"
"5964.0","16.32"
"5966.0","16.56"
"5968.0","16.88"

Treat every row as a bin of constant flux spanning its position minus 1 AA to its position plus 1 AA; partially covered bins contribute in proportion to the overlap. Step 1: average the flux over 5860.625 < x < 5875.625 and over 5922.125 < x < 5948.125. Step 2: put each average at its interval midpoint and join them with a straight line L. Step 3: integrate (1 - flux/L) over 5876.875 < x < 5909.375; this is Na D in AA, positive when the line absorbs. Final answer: 4.9 AA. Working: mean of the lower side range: 17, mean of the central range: 14.2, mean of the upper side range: 16.1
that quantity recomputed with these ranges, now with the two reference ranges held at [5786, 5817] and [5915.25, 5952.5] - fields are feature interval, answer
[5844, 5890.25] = 1.8 AA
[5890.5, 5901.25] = 2.5 AA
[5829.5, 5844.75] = 0.3 AA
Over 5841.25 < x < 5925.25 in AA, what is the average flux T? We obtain 15.6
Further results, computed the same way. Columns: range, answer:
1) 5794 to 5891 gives 16.5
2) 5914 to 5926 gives 16.4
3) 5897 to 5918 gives 15.5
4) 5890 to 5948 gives 15.4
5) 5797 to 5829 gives 17.1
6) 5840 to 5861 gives 16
